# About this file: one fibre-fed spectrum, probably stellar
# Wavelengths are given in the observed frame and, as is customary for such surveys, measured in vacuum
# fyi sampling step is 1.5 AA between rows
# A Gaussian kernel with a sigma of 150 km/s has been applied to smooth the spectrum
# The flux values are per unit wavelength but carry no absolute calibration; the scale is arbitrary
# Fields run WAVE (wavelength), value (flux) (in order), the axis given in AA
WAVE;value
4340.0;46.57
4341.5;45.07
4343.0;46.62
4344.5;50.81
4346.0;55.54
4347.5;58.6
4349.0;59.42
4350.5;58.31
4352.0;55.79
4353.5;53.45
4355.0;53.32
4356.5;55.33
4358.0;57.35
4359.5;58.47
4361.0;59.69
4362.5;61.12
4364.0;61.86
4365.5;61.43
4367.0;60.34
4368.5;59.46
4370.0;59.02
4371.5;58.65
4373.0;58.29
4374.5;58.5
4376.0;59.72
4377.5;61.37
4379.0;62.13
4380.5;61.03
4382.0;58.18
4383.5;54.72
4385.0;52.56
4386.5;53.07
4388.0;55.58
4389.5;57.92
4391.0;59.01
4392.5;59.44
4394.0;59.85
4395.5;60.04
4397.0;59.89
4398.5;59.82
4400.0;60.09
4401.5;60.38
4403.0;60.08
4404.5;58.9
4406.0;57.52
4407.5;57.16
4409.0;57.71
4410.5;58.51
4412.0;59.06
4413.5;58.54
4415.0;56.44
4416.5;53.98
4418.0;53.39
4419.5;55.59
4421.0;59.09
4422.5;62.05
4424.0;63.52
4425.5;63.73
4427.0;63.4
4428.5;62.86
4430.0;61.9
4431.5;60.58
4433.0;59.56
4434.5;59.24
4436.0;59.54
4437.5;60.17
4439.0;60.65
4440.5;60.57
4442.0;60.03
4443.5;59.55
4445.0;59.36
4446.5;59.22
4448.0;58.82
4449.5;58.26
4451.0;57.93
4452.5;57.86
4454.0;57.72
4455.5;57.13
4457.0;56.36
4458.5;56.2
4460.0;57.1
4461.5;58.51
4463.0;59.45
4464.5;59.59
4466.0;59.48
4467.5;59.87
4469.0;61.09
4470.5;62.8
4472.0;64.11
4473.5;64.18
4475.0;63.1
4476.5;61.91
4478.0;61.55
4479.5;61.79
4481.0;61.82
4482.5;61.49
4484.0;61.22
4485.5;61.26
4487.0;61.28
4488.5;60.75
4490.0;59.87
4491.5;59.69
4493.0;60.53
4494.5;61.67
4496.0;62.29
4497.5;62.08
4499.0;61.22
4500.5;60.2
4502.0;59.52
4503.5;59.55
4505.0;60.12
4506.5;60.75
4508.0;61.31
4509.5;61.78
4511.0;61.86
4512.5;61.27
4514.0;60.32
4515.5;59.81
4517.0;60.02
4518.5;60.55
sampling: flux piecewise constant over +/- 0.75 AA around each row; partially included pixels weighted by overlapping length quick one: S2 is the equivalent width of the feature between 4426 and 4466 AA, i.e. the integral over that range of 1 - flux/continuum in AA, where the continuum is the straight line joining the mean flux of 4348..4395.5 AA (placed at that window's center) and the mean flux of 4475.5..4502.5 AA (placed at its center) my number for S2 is 0.5 AA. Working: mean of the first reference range 58.2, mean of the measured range 59.3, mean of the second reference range 61.2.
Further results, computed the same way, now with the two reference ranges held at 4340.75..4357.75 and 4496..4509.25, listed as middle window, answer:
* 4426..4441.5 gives -0.86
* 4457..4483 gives -0.61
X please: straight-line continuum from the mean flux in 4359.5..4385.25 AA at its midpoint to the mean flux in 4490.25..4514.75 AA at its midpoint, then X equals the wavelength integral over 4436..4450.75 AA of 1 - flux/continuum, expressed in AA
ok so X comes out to 0.2 AA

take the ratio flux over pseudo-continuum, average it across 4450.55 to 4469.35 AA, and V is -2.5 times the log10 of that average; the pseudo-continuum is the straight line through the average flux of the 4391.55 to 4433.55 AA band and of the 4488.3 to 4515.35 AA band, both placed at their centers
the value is 0.03 mag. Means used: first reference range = 59.4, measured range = 58.3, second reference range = 60.8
